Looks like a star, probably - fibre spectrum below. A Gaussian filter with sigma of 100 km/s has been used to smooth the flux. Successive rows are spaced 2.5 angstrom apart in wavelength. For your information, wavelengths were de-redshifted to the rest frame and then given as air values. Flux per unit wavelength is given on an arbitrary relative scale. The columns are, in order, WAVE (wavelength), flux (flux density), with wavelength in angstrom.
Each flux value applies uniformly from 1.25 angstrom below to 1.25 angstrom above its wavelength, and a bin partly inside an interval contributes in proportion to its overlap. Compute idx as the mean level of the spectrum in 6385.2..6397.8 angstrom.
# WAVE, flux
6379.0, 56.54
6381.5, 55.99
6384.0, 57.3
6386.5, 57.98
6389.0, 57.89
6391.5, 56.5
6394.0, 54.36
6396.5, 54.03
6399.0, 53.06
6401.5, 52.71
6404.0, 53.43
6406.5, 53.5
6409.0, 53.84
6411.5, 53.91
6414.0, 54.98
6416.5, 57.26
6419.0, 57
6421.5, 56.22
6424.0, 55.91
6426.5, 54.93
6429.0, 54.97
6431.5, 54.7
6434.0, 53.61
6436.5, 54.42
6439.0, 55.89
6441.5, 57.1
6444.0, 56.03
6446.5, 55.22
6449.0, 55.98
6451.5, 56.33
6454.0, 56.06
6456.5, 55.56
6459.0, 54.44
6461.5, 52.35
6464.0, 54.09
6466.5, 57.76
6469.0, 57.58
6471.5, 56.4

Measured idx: 56.1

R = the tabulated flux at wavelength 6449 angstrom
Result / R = 55.98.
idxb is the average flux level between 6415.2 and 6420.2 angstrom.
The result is 57.1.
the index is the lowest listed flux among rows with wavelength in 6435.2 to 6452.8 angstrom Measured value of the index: 54.42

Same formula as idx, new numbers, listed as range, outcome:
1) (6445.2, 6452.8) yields 55.8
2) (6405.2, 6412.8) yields 53.8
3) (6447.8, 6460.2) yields 55.7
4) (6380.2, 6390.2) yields 57.3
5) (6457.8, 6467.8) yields 54.7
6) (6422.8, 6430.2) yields 55.3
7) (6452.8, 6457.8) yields 55.8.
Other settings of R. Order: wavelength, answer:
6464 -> 54.09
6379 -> 56.54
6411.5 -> 53.91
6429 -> 54.97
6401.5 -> 52.71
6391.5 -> 56.5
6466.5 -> 57.76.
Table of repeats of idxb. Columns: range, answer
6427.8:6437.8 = 54.4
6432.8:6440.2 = 54.6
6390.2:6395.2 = 55.5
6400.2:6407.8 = 53.2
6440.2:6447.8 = 56.1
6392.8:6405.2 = 53.5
